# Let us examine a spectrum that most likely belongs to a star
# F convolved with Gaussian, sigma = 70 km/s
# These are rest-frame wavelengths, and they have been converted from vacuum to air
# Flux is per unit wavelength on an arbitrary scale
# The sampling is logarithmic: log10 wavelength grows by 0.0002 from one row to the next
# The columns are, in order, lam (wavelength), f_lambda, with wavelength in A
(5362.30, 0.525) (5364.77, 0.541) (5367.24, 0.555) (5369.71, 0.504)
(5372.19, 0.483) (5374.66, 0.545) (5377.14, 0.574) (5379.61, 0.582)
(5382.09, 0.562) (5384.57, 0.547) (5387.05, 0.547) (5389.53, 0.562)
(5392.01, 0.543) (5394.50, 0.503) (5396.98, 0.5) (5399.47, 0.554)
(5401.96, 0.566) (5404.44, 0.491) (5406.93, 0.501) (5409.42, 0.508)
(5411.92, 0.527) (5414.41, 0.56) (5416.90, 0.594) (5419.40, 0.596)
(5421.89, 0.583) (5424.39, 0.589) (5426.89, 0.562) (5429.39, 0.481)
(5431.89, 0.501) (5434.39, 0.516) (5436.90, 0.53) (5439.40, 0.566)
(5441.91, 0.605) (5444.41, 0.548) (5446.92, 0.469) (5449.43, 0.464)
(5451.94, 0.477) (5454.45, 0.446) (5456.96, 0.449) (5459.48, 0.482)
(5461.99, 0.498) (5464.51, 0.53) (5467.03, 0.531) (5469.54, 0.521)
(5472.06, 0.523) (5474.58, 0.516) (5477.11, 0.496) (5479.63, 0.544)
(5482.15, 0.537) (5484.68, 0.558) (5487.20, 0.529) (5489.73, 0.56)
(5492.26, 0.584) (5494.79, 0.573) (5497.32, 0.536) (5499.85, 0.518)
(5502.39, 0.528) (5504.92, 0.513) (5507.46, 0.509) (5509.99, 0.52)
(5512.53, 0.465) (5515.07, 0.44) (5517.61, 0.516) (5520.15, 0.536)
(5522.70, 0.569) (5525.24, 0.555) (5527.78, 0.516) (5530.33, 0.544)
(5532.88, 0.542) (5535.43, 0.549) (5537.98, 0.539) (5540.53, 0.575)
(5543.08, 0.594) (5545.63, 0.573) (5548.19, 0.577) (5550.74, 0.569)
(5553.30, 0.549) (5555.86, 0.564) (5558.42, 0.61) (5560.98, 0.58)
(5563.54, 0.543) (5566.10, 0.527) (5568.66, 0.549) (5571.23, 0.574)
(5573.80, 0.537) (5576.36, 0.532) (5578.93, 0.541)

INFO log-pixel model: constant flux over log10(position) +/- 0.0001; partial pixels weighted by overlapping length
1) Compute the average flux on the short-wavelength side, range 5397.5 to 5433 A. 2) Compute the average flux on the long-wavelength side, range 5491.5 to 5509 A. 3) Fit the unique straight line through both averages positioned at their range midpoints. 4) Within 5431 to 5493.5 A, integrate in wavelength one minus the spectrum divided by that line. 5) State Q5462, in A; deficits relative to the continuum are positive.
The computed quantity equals 2.3 A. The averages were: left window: 0.543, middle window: 0.519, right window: 0.536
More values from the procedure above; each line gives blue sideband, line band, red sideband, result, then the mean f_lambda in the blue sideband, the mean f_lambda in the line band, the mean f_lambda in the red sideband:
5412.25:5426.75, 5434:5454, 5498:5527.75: 1.6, 0.579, 0.519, 0.516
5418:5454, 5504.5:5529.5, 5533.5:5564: 2.0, 0.533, 0.514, 0.569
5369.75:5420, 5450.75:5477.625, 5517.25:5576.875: 2.5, 0.541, 0.497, 0.556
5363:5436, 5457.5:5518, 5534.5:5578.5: 3.4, 0.54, 0.521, 0.561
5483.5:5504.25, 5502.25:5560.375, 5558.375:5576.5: 0.9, 0.547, 0.542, 0.555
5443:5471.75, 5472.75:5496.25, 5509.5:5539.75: -1.7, 0.494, 0.544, 0.525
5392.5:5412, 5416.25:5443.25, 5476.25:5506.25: -1.6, 0.519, 0.556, 0.54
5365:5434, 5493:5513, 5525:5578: 1.0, 0.541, 0.524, 0.557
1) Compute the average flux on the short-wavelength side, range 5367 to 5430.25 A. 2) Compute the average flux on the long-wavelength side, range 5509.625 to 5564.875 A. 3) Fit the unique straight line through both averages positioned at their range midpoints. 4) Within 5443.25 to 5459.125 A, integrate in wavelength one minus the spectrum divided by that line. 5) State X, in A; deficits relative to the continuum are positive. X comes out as 2.02 A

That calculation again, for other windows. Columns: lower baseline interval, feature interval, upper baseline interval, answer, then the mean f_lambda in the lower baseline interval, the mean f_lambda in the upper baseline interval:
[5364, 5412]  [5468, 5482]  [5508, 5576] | 0.5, 0.535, 0.546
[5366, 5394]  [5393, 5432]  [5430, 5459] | -1.1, 0.545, 0.505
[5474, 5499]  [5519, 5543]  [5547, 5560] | 0.6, 0.544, 0.574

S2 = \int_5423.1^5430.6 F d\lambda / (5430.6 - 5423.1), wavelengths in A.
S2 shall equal 0.544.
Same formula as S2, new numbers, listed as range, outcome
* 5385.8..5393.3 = 0.55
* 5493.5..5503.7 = 0.539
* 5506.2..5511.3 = 0.515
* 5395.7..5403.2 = 0.54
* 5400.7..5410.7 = 0.516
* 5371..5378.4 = 0.535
